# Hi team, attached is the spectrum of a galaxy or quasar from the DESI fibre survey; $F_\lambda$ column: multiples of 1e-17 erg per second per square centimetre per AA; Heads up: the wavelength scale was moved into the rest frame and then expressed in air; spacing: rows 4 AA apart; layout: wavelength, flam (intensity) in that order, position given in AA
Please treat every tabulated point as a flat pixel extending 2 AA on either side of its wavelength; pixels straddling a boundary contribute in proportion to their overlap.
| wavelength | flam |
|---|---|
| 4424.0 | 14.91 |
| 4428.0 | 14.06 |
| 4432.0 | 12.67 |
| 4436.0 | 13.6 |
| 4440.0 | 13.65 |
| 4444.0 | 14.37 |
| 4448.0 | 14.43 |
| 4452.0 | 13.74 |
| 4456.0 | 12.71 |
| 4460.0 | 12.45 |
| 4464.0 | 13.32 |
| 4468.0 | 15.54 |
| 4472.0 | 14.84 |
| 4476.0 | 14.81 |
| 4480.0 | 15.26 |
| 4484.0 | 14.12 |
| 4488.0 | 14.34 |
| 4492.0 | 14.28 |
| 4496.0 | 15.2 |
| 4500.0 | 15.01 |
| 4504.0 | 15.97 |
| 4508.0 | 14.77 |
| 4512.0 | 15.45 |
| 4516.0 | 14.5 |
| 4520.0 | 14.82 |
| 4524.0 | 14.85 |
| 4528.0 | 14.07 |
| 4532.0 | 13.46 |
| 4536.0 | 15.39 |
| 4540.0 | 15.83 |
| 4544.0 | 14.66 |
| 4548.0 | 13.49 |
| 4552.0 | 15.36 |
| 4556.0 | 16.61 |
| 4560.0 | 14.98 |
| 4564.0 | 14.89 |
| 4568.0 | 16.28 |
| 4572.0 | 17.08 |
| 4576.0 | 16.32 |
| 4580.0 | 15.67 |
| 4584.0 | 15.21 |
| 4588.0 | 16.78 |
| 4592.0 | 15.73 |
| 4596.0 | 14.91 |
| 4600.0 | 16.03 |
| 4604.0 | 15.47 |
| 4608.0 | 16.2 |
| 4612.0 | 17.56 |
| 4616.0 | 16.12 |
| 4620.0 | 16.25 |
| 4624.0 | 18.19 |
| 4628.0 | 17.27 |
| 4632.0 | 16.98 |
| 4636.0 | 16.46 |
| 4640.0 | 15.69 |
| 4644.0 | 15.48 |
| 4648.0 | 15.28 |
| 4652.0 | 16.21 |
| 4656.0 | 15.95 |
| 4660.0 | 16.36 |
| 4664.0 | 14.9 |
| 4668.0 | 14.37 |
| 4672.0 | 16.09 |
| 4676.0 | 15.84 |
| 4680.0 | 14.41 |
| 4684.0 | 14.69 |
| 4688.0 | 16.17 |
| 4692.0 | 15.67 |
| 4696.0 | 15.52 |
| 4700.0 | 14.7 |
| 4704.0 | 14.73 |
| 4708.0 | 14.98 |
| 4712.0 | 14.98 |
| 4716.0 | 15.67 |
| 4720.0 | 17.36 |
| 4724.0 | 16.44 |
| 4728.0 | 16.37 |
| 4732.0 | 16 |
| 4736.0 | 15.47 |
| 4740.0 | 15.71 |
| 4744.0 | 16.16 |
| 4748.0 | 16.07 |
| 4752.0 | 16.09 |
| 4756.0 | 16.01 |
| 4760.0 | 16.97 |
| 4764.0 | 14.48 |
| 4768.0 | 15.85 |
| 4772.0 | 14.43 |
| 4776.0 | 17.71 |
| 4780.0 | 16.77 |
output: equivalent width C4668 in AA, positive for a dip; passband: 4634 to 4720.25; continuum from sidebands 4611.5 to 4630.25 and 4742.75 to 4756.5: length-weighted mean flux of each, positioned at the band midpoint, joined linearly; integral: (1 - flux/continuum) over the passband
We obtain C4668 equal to 5.9 AA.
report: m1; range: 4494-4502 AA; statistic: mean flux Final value 15.1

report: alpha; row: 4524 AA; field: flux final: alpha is 14.85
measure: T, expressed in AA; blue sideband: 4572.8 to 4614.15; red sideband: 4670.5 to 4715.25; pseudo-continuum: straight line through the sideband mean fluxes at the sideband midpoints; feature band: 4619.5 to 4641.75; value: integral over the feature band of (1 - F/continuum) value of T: -1.6 AA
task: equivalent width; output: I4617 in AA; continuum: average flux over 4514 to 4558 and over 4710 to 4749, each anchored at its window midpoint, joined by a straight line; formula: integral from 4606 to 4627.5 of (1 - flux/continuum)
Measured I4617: -2.2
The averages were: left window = 14.8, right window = 16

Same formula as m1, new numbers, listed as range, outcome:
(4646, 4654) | 15.7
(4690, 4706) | 15.2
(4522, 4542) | 14.7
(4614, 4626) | 16.9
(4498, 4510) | 15.2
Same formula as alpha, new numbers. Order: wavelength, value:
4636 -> 16.46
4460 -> 12.45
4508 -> 14.77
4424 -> 14.91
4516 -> 14.5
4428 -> 14.06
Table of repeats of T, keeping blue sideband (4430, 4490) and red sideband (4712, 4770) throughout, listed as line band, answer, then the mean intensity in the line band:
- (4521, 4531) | 0.0 AA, 14.4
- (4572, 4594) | -1.7 AA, 16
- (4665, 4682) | 0.4 AA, 15.2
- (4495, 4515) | -1.3 AA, 15.2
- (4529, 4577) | -2.1 AA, 15.3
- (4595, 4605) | -0.4 AA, 15.5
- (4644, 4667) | -0.4 AA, 15.7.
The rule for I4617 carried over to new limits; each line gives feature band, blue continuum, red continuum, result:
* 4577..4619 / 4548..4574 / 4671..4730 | -0.9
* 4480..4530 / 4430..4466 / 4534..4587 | -1.0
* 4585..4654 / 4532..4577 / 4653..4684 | -3.8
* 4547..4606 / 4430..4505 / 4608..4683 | -1.3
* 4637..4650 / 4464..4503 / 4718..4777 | 0.0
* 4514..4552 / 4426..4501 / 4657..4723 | -0.2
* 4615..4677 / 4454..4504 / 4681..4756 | -3.2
